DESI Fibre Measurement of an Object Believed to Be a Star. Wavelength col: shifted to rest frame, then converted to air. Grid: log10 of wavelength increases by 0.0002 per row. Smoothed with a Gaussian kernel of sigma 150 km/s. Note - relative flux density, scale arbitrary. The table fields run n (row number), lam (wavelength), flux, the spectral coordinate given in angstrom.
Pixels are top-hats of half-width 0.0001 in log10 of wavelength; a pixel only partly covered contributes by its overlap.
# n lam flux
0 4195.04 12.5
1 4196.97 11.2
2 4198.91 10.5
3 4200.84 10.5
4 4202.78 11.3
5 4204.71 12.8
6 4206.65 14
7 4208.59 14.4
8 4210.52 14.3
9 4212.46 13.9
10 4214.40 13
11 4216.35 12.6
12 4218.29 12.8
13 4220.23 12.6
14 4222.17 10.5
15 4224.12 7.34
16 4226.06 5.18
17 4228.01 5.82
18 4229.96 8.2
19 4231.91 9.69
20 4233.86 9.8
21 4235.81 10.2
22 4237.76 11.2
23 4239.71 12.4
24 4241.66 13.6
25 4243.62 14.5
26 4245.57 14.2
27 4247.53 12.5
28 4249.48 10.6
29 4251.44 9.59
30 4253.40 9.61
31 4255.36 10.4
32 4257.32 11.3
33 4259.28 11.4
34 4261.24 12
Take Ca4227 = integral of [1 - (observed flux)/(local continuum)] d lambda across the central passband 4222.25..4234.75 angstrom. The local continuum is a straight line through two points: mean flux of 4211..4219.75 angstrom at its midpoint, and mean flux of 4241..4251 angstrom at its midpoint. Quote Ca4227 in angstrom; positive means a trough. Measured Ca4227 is 4.9 angstrom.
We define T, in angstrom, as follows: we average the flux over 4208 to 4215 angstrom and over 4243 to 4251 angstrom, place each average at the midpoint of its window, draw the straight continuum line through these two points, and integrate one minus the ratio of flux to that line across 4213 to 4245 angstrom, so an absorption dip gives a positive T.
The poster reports 6.3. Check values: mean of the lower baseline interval 13.9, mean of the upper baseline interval 12.7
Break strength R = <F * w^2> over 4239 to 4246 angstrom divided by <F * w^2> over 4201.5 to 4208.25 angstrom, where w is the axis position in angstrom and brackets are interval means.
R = 1.09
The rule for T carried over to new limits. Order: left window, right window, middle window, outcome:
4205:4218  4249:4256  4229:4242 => 0.9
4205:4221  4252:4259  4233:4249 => -1.1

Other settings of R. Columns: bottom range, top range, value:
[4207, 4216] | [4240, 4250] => 0.97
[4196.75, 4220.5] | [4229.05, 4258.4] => 0.90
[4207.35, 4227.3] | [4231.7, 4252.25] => 1.02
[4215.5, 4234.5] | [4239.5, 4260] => 1.27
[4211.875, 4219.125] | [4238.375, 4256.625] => 0.93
